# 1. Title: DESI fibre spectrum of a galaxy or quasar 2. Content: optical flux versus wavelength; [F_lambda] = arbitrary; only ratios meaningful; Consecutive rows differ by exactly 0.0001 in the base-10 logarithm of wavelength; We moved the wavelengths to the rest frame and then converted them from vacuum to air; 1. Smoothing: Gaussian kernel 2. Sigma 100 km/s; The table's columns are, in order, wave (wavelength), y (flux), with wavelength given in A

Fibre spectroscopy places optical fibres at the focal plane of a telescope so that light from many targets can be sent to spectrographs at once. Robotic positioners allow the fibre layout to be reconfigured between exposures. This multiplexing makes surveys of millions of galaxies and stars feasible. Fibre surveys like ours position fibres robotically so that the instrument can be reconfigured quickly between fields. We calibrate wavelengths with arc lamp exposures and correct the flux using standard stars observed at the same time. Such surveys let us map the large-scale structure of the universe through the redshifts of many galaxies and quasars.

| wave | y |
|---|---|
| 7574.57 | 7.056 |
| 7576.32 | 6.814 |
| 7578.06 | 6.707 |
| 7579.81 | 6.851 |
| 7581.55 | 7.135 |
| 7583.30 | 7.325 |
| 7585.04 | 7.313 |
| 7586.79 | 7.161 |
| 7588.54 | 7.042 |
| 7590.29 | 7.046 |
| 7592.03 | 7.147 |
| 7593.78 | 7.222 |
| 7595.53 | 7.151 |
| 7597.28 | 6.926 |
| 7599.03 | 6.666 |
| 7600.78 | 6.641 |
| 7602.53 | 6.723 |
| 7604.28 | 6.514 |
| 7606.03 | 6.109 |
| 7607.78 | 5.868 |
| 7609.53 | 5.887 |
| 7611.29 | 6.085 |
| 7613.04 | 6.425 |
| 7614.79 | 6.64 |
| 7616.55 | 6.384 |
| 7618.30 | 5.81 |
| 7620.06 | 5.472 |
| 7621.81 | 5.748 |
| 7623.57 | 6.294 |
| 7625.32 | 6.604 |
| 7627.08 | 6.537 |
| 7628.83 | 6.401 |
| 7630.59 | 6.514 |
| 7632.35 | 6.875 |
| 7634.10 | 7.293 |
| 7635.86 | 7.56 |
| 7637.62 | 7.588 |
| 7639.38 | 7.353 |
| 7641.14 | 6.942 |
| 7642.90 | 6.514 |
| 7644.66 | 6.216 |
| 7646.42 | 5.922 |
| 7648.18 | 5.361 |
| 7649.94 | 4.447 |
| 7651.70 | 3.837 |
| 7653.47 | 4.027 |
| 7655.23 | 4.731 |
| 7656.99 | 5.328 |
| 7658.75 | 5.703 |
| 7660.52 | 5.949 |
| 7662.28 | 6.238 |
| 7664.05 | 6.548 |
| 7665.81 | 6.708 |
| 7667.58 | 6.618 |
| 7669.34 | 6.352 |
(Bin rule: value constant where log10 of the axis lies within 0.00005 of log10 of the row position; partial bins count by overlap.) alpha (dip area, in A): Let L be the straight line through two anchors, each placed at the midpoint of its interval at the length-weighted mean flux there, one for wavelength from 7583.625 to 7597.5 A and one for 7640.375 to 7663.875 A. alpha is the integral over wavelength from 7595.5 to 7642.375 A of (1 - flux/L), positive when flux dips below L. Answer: -1.4 A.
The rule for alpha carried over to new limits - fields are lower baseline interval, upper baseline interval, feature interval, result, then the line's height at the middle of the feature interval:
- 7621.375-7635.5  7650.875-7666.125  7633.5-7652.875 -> -0.6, 6.02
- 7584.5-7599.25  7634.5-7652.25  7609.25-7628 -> 1.3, 6.65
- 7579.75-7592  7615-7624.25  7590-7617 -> -0.2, 6.54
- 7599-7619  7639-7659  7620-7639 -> -2.7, 5.88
